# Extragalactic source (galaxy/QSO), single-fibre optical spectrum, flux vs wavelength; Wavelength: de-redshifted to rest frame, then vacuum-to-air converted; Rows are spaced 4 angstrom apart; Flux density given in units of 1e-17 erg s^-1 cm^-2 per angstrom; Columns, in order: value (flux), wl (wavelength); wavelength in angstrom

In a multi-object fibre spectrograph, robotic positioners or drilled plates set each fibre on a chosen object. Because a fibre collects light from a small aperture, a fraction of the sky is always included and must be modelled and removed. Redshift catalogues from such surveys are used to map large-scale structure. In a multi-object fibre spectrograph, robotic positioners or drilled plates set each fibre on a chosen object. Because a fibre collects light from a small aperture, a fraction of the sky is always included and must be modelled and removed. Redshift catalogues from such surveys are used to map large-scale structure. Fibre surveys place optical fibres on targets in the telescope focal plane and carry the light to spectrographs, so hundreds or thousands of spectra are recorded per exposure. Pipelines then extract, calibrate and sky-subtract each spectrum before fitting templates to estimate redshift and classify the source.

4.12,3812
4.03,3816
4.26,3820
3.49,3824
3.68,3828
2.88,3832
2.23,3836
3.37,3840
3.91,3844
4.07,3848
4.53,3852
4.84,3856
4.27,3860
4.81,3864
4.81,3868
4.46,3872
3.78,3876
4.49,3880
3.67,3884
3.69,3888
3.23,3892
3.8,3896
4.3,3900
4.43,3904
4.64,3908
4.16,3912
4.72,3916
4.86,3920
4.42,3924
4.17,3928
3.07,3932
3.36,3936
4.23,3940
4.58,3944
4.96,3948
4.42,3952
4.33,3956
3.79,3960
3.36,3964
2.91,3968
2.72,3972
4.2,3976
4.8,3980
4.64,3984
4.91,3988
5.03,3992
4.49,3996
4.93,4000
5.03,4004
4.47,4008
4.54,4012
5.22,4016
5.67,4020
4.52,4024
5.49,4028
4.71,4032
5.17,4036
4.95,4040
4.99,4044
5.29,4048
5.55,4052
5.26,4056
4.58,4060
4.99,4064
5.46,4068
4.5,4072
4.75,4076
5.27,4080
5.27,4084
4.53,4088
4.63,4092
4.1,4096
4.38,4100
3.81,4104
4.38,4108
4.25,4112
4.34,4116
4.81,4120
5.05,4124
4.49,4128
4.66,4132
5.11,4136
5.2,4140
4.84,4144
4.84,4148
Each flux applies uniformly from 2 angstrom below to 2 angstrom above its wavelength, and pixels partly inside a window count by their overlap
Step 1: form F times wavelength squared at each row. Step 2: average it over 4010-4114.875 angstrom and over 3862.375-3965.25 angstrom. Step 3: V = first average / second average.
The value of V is 1.3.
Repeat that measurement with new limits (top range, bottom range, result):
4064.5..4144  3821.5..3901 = 1.35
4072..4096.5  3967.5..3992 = 1.20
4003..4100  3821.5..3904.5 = 1.38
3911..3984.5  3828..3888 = 1.07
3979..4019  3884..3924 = 1.21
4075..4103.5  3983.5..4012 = 1.02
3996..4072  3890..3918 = 1.28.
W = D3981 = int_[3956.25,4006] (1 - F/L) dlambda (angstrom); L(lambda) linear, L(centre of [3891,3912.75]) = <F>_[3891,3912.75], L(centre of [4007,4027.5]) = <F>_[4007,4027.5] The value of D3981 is 4.9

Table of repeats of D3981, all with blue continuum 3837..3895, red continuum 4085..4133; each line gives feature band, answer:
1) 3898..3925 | -2.20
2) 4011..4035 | -3.96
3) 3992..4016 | -2.55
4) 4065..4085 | -2.82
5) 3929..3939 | 1.88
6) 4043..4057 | -2.93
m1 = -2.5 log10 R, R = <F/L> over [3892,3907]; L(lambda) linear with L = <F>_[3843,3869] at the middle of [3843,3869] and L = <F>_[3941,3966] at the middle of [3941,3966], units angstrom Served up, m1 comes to 0.073 mag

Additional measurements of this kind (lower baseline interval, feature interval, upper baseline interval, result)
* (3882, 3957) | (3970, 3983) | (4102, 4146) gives 0.09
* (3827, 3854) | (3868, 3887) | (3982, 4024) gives -0.09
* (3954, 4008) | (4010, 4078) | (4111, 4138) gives -0.14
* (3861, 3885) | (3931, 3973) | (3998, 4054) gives 0.22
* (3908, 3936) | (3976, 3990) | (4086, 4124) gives -0.11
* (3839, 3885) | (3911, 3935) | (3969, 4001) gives 0.04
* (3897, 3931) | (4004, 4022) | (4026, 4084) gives -0.02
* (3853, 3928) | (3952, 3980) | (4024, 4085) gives 0.25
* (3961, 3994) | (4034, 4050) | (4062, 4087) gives -0.09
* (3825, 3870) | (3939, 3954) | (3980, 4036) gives -0.01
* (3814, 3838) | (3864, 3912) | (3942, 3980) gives -0.13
